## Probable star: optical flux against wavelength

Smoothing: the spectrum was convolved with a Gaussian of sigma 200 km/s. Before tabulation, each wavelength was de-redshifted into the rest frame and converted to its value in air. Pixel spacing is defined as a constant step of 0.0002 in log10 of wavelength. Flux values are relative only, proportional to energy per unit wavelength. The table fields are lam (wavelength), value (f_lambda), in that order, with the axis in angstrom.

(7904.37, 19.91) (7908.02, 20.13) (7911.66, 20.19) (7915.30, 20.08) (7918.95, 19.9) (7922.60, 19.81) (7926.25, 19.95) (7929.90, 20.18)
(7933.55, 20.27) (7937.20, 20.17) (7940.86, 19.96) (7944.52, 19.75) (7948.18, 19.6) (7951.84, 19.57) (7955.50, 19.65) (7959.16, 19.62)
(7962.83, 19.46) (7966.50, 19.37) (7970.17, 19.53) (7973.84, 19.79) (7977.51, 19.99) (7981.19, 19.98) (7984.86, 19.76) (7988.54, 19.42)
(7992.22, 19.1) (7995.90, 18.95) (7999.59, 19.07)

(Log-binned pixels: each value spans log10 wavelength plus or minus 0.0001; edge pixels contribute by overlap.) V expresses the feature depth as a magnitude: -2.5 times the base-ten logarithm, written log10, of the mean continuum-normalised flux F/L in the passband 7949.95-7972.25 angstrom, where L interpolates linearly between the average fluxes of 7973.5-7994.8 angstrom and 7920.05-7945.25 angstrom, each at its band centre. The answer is 0.02 mag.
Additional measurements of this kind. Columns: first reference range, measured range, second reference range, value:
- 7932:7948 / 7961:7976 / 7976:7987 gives 0.02 mag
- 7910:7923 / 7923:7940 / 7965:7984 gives -0.01 mag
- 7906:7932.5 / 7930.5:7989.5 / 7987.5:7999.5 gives -0.01 mag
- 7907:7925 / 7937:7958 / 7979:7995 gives 0.00 mag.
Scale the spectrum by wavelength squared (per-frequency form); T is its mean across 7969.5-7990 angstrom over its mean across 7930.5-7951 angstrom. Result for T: 1.0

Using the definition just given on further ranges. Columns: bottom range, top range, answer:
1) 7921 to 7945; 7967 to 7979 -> 0.99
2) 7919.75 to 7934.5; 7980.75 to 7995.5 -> 0.99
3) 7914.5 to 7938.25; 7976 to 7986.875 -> 1.01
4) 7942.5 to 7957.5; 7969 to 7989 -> 1.01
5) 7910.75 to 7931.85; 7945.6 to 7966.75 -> 0.99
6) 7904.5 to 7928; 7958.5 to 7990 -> 1.00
